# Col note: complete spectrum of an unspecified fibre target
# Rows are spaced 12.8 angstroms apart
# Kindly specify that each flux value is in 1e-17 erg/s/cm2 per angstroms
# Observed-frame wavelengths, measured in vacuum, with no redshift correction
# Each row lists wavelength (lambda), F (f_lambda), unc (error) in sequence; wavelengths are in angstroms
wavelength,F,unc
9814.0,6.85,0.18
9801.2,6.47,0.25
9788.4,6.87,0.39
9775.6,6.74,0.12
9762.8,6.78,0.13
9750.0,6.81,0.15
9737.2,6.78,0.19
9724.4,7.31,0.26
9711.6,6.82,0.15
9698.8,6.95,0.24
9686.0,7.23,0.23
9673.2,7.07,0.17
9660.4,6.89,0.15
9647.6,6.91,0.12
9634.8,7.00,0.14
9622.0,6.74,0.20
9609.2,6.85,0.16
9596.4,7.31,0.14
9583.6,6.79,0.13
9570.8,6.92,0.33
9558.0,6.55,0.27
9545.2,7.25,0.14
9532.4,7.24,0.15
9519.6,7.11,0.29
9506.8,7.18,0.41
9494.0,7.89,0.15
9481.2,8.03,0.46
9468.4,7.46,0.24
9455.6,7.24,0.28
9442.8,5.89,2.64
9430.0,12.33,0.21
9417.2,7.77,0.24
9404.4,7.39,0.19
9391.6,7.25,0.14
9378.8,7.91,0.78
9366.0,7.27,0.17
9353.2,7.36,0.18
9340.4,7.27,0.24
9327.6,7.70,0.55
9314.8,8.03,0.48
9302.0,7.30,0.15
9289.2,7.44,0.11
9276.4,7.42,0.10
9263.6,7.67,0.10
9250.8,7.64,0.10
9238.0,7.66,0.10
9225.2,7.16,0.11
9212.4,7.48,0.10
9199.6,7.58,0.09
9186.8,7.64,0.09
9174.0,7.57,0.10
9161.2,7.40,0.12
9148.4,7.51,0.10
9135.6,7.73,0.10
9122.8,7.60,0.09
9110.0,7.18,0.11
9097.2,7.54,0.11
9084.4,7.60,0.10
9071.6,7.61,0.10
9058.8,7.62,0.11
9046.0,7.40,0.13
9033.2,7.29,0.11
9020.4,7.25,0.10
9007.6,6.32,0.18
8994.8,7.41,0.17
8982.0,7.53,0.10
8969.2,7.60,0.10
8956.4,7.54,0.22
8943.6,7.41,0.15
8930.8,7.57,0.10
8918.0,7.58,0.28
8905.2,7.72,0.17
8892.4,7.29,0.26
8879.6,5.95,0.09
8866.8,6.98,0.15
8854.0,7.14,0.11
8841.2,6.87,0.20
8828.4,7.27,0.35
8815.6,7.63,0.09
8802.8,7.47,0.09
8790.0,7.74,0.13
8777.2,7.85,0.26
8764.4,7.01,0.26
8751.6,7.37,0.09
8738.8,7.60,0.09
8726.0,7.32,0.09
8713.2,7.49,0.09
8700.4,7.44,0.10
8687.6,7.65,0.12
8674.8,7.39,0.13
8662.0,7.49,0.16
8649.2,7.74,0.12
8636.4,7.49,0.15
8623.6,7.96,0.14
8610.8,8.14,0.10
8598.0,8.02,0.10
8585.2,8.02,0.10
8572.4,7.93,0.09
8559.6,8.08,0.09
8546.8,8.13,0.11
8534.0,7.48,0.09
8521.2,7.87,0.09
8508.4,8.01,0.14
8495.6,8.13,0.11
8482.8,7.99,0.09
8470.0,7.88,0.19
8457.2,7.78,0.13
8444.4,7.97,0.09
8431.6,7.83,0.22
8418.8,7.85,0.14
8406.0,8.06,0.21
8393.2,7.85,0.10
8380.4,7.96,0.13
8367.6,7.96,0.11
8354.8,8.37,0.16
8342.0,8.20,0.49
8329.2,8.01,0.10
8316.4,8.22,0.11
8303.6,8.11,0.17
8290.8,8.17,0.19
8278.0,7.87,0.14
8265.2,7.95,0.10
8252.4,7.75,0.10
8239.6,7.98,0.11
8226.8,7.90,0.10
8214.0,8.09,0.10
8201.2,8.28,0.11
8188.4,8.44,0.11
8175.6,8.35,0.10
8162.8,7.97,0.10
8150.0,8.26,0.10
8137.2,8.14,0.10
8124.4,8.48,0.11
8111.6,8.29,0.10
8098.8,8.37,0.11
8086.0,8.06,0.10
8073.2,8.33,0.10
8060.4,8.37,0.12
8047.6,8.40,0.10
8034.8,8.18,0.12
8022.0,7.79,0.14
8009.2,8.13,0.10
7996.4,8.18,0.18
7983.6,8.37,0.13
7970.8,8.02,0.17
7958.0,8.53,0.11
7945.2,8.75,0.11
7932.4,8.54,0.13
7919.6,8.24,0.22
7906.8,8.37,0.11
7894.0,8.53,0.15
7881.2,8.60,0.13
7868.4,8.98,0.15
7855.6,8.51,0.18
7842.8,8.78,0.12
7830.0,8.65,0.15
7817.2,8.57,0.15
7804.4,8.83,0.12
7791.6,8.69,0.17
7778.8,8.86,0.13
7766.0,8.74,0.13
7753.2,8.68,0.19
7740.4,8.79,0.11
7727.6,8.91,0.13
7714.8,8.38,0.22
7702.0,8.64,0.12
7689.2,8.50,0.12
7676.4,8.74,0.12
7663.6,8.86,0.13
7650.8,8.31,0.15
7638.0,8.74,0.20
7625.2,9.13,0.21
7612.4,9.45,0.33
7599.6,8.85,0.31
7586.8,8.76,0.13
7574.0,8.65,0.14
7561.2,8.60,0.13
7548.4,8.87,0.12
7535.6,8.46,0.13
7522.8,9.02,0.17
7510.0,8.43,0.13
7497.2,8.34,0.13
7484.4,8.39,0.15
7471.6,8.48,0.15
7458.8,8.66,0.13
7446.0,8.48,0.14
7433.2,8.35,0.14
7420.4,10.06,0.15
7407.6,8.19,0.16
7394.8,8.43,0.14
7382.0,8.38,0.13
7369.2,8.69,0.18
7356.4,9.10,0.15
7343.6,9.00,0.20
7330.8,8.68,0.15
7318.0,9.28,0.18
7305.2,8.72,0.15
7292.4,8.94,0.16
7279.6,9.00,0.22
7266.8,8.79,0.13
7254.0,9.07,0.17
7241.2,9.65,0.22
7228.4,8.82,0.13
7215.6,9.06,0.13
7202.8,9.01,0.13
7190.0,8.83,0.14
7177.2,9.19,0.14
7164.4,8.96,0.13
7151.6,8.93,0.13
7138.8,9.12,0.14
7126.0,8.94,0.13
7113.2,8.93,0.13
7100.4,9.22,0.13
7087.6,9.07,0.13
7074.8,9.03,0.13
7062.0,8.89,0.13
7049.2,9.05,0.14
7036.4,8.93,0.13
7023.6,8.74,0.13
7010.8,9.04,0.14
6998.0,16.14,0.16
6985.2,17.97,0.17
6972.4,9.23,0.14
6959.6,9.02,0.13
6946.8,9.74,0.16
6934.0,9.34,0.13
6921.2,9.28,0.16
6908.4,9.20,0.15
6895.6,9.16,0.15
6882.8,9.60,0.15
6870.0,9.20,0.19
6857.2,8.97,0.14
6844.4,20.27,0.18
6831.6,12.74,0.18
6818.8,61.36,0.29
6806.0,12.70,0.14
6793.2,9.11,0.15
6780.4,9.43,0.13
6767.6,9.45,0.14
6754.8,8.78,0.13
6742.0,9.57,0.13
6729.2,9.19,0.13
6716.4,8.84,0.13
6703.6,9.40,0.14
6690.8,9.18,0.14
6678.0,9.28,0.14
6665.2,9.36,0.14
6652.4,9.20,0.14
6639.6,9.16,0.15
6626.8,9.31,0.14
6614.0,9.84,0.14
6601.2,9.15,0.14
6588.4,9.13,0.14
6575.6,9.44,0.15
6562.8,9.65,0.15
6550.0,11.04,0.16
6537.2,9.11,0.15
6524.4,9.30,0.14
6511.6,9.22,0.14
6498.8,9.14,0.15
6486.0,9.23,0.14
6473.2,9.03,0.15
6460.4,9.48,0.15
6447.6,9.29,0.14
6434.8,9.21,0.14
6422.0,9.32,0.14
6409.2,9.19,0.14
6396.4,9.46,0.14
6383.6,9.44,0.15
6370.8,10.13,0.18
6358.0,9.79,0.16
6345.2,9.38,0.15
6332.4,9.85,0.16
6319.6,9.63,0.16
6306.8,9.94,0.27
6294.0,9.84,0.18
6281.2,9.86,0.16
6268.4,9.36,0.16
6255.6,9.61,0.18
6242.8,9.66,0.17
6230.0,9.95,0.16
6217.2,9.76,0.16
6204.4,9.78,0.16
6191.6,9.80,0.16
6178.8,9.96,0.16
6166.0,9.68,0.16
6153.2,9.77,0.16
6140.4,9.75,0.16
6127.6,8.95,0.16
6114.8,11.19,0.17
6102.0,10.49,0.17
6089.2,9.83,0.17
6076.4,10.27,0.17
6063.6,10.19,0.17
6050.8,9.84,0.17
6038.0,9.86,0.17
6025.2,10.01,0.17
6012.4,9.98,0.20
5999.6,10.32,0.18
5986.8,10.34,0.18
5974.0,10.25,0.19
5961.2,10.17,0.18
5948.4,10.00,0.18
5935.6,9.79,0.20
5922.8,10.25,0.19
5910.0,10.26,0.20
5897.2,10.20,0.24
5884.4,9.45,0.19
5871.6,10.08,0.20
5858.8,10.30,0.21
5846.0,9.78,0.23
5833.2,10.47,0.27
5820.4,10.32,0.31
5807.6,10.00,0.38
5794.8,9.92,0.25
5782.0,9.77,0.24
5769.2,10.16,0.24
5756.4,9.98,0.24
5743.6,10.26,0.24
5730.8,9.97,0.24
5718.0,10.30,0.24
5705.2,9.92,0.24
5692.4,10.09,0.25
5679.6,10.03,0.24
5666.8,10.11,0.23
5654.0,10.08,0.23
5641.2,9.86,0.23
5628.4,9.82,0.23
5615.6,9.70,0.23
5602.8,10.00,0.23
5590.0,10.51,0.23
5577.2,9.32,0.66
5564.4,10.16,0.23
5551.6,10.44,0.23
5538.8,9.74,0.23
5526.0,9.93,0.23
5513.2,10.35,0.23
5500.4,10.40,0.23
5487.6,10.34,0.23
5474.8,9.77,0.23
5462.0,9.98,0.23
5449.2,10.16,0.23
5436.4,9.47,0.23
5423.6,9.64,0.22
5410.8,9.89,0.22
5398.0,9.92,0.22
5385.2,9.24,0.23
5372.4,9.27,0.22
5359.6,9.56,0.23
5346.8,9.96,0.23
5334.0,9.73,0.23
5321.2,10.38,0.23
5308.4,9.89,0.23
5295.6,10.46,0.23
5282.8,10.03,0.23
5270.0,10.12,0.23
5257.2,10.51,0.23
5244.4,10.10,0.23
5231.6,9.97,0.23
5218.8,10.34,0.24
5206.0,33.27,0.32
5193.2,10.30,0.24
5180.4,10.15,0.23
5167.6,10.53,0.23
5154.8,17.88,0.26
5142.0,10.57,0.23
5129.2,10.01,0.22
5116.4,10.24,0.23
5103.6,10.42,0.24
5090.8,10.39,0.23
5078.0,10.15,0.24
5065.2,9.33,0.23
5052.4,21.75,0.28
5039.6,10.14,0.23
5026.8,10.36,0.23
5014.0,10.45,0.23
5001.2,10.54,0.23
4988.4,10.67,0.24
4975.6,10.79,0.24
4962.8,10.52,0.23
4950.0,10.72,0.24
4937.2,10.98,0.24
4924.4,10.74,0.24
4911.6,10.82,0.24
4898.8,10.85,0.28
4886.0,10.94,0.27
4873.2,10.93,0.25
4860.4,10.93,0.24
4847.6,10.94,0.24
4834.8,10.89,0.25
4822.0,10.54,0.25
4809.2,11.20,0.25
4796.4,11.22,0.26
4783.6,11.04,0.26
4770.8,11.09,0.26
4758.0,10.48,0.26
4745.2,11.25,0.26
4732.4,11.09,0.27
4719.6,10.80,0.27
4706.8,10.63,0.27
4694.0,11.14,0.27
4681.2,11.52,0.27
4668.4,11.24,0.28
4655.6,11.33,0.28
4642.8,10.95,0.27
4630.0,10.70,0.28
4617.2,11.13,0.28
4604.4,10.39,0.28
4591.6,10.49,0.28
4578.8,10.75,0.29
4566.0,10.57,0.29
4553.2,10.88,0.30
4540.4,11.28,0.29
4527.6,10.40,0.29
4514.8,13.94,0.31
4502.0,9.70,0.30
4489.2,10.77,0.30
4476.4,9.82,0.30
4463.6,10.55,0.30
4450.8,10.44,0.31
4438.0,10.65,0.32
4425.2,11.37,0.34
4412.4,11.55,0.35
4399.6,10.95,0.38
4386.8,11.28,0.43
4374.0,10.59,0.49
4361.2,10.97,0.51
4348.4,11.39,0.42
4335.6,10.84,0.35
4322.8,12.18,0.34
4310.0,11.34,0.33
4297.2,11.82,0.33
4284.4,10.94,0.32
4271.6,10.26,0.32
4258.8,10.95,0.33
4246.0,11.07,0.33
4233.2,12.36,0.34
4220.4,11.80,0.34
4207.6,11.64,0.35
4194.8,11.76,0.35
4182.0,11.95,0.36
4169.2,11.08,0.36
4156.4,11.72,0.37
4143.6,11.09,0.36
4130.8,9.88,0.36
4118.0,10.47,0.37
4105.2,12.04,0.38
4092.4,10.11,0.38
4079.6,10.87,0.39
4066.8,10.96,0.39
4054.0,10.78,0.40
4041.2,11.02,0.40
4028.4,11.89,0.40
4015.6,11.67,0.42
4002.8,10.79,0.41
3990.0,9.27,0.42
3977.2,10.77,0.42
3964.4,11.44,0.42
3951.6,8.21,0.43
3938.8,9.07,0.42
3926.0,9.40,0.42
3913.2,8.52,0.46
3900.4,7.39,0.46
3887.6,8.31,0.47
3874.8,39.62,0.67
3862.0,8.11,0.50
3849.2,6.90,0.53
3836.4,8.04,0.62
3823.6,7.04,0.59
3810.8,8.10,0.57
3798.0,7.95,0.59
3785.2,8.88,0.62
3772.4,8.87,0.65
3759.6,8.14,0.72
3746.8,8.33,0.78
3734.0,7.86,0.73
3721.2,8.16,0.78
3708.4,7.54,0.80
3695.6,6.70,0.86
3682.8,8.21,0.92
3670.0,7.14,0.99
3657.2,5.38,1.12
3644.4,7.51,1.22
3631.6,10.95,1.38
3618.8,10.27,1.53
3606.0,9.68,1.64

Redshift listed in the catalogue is 0.04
